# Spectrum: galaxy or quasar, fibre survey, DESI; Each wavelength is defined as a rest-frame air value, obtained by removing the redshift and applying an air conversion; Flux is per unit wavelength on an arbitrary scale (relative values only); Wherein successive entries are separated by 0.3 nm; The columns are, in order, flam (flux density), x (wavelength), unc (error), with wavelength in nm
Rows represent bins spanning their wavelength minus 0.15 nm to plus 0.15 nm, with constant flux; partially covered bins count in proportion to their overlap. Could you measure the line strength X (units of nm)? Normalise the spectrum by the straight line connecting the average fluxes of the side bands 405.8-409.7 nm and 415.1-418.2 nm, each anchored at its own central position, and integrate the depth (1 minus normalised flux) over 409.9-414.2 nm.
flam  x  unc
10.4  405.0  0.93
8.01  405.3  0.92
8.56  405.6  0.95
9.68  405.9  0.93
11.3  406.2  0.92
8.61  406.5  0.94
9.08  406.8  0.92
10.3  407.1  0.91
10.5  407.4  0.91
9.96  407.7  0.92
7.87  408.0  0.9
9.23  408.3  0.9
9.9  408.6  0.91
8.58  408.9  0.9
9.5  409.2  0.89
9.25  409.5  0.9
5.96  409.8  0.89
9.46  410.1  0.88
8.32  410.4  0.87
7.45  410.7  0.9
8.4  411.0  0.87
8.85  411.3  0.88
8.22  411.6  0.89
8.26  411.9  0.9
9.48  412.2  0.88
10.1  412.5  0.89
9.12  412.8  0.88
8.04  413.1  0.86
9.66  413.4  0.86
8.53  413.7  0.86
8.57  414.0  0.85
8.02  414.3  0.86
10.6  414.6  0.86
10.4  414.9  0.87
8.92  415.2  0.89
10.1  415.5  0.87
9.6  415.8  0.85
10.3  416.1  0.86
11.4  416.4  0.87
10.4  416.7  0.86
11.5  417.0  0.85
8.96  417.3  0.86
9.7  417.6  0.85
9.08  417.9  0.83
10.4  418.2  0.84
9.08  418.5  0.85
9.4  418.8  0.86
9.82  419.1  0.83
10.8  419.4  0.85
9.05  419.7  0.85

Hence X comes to 0.458 nm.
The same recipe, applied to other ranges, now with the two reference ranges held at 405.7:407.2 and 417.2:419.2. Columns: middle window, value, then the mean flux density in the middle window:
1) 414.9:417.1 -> -0.17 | 10.3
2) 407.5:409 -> 0.08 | 9.17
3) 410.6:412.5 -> 0.20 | 8.6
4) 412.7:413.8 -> 0.09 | 8.84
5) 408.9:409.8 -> 0.09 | 8.67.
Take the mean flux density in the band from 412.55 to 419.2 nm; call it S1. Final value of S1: 9.62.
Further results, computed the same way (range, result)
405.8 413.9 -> 9.02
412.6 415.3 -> 9.12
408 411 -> 8.58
